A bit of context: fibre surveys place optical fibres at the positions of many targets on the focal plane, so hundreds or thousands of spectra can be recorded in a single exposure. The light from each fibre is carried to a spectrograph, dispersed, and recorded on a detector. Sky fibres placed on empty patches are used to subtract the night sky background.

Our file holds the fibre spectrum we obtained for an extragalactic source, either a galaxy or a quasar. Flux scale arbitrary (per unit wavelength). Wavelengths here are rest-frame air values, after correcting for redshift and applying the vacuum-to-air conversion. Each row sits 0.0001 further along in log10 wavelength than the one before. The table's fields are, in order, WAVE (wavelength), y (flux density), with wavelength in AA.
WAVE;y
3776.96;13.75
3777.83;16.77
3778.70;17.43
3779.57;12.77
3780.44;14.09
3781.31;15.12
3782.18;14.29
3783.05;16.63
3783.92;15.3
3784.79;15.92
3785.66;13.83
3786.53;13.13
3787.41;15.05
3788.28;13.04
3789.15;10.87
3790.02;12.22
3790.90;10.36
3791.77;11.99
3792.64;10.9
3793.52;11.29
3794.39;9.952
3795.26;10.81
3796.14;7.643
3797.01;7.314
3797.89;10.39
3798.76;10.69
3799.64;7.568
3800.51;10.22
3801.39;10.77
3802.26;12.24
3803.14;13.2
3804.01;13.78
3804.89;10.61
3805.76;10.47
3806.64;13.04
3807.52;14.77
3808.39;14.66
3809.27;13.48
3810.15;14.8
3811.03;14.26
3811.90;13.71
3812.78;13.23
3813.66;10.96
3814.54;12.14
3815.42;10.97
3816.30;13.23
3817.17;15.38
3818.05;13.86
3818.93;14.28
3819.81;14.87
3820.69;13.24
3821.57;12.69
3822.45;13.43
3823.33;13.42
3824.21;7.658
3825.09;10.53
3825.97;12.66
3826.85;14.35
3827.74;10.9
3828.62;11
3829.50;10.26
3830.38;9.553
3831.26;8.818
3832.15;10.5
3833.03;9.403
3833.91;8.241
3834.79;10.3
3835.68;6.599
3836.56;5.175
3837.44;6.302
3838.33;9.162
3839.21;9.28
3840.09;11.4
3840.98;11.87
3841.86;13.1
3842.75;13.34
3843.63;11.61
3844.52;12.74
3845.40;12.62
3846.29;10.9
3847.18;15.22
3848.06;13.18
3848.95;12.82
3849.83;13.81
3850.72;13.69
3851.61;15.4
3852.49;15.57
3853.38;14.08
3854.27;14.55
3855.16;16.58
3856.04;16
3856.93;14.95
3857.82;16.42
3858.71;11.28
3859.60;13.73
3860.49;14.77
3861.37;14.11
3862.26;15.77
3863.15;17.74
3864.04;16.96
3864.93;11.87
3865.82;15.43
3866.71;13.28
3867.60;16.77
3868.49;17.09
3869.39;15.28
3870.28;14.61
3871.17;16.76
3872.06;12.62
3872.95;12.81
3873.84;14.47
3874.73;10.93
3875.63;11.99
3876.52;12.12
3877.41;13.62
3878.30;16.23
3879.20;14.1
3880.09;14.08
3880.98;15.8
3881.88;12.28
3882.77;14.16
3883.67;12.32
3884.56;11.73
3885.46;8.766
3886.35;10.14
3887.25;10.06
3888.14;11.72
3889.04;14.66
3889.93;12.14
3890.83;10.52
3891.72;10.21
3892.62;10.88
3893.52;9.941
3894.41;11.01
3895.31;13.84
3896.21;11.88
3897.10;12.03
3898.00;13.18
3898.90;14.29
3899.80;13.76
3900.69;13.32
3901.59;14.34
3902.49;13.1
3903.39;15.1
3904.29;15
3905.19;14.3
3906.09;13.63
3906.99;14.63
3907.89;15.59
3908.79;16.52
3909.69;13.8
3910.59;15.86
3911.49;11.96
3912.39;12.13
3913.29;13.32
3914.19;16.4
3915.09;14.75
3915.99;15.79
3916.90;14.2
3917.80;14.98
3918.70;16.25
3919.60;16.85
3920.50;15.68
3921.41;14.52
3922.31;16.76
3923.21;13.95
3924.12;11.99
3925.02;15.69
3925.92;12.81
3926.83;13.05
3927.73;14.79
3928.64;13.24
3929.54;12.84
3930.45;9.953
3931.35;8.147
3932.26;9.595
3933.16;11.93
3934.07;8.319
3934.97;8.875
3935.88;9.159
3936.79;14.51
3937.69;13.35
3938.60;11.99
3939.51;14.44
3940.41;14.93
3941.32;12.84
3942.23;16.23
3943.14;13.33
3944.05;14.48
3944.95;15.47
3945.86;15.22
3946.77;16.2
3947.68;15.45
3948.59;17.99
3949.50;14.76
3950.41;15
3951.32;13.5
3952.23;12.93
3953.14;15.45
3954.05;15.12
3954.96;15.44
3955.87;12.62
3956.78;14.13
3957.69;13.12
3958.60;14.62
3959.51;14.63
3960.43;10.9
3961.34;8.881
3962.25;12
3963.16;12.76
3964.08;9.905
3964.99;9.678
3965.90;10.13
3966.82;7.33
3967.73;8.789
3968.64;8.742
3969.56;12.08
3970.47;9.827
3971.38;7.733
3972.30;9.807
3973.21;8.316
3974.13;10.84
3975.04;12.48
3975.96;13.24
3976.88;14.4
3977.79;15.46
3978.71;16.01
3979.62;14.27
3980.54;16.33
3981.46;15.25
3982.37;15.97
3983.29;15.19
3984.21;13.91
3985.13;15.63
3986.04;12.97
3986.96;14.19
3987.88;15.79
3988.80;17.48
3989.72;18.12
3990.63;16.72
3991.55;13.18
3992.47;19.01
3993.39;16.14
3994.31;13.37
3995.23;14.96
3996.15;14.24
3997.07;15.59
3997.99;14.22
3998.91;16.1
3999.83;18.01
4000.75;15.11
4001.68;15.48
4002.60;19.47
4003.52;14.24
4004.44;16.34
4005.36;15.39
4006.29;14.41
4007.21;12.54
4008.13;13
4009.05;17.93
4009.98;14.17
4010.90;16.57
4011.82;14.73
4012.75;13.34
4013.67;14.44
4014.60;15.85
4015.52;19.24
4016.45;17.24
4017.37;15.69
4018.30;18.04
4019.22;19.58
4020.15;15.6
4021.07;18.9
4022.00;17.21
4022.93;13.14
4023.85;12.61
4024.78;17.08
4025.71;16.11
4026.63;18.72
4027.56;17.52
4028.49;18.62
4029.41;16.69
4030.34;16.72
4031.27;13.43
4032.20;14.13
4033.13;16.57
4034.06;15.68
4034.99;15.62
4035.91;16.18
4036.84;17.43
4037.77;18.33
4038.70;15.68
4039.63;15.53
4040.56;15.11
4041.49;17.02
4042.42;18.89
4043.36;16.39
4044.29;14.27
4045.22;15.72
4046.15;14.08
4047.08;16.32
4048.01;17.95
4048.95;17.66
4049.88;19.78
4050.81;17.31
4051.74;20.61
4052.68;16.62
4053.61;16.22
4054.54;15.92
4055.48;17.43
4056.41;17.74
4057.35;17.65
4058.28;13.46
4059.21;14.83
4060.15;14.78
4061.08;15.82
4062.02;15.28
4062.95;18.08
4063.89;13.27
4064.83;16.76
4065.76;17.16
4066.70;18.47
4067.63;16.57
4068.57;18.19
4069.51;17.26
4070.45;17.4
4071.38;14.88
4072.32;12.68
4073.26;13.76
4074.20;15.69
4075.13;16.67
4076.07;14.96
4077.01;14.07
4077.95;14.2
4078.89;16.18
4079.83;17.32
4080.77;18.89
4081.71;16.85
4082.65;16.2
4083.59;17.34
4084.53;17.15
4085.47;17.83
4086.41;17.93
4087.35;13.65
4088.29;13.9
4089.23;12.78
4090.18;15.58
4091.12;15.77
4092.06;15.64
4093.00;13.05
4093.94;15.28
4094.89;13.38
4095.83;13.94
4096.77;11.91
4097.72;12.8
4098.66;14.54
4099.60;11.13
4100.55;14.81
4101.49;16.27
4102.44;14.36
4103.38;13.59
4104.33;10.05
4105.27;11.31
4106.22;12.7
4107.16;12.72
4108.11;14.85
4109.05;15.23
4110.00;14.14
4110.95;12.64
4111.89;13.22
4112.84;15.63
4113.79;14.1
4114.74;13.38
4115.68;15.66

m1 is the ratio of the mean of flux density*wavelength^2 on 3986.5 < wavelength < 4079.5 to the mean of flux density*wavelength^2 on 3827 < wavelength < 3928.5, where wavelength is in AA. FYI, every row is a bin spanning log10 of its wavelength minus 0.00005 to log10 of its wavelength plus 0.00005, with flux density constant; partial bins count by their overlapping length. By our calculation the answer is 1.32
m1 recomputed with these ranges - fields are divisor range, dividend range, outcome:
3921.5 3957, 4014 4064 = 1.29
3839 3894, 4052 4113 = 1.26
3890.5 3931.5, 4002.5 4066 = 1.26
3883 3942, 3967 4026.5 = 1.18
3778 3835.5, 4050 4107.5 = 1.45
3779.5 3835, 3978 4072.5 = 1.48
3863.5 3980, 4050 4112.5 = 1.26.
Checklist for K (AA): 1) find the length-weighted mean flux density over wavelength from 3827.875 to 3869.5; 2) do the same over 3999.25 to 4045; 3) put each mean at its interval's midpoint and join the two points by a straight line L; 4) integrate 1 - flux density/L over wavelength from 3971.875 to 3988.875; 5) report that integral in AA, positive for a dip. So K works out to 1.4 AA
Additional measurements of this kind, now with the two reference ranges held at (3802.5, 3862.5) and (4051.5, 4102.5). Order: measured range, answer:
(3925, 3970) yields 4.0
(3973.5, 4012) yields -1.7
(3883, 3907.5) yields 1.5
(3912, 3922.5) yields -1.2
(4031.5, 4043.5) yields -0.9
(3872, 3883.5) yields -0.4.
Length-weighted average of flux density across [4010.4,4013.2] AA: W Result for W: 14.9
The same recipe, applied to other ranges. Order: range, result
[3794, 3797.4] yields 8.94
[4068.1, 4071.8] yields 17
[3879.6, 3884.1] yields 13.7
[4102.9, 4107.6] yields 12.1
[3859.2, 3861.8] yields 14.3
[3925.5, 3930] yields 13.3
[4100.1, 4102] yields 15.5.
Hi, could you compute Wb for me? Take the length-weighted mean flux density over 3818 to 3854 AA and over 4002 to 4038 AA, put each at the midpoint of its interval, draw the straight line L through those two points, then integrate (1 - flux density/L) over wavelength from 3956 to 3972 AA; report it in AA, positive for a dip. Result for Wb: 4.14 AA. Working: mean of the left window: 11.6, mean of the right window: 16.1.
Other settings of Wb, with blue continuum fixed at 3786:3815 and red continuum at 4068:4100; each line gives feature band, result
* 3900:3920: -2.2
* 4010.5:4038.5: -3.5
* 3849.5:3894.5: -3.5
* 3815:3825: -0.7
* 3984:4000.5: -1.6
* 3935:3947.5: -0.3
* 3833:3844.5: 2.3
